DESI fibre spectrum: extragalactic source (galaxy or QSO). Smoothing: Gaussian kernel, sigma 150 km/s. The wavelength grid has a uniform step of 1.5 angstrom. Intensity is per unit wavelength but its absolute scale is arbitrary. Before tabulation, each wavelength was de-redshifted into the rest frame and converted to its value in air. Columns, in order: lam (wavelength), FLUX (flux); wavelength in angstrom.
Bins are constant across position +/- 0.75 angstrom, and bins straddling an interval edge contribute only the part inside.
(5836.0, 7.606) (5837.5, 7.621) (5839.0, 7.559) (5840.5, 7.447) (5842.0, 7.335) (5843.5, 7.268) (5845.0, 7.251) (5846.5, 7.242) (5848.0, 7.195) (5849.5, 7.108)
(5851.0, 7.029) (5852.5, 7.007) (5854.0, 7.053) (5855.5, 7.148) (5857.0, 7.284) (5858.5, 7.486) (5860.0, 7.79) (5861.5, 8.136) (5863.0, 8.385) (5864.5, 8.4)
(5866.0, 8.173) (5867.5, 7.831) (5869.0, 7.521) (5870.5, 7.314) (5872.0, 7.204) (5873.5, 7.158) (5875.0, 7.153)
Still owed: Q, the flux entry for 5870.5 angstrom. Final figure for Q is 7.314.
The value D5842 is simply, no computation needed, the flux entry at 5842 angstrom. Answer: 7.335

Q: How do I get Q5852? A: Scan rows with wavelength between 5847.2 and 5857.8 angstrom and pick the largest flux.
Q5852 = 7.284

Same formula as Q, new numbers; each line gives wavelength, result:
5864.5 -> 8.4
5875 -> 7.153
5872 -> 7.204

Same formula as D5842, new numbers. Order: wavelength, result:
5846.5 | 7.242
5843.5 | 7.268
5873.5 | 7.158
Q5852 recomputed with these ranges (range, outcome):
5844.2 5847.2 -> 7.251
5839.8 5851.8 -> 7.447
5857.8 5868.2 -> 8.4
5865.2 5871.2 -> 8.173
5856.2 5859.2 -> 7.486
